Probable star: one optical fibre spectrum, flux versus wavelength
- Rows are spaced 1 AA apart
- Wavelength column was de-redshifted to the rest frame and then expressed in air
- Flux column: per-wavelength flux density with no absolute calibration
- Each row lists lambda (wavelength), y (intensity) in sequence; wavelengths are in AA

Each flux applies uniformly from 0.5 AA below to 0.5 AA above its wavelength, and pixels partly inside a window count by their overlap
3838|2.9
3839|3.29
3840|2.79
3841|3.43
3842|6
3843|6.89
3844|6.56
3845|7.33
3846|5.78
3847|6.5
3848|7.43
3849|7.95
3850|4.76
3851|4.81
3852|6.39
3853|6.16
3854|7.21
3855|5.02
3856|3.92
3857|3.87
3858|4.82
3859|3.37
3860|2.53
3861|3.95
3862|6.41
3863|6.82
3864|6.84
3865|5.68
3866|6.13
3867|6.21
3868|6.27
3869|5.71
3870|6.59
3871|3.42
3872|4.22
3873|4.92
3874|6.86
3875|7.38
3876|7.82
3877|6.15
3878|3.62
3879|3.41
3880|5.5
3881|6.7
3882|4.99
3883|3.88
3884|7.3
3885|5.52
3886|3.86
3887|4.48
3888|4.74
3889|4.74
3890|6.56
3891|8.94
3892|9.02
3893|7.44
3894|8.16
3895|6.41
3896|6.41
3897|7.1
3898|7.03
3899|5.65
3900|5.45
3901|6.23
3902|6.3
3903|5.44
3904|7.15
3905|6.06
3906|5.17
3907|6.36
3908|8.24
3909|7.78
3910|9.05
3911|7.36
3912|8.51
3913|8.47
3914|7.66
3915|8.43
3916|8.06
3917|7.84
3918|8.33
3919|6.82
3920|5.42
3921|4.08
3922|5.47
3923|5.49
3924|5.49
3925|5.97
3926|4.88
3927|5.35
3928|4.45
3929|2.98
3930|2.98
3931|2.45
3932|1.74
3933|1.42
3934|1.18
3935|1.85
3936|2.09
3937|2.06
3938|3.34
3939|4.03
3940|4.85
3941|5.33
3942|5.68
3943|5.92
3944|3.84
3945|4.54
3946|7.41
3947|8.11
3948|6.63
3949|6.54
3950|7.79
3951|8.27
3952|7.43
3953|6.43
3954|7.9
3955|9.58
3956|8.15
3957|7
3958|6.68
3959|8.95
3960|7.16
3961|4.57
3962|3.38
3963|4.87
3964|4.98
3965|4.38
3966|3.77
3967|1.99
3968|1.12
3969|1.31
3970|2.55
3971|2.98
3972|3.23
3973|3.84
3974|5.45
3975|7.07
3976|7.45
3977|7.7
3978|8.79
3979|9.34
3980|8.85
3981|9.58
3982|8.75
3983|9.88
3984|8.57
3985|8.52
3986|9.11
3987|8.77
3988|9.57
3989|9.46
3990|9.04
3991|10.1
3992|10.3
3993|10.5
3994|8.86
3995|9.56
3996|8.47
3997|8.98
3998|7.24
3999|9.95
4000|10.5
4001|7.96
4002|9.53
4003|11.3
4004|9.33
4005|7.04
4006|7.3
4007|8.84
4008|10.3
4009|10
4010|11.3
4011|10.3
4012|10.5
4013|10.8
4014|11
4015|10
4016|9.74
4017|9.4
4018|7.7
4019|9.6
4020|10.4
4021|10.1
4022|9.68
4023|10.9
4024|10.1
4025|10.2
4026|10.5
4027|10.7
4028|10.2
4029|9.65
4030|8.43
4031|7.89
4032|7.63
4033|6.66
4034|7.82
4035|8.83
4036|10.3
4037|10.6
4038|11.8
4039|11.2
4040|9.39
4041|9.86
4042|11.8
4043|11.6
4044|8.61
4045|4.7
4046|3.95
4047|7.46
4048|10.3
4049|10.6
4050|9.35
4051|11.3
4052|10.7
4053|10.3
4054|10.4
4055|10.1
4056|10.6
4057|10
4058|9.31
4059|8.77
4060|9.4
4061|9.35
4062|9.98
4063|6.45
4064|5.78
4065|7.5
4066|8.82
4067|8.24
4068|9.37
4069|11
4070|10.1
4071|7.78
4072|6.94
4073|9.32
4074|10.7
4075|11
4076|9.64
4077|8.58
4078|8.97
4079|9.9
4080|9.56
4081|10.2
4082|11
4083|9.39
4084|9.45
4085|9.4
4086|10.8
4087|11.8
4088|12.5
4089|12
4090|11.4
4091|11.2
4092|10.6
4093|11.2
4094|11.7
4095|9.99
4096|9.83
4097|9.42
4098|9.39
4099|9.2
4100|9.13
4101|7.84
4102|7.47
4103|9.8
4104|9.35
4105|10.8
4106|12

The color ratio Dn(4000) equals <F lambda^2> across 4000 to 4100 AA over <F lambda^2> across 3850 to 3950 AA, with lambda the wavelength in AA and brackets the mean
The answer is 1.84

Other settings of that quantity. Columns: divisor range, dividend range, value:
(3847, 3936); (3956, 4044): 1.55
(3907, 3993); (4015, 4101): 1.64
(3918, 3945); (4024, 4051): 2.37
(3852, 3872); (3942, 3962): 1.35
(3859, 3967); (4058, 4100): 1.82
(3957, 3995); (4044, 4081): 1.38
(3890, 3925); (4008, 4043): 1.51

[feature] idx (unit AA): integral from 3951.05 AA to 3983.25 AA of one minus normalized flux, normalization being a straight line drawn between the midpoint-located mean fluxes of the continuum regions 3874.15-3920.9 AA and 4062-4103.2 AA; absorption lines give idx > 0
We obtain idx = 6.8 AA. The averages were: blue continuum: 6.57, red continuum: 9.62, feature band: 6.1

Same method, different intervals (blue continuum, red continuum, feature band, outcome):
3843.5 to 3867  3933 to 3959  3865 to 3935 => -2.4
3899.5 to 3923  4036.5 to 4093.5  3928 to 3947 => 9.6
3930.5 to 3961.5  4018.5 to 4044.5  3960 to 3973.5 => 6.3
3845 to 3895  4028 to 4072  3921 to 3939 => 8.8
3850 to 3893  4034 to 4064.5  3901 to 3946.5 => 8.2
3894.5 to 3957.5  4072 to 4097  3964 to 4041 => -4.1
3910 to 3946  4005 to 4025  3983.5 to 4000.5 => -1.4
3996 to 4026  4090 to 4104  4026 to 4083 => 2.5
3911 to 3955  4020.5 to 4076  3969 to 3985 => 0.5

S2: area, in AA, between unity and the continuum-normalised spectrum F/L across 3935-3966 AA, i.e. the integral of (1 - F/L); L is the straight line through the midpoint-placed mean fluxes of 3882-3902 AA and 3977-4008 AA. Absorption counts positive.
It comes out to 8.2 AA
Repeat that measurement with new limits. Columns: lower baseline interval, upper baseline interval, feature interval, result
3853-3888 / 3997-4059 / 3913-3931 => 2.25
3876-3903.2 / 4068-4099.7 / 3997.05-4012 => -1.67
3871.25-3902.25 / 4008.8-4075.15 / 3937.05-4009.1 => 7.82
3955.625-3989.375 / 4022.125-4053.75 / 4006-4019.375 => -2.57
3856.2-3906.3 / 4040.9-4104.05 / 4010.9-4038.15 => -3.33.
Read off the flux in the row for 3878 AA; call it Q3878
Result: 3.62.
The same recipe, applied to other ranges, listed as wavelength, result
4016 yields 9.74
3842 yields 6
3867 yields 6.21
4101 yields 7.84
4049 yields 10.6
